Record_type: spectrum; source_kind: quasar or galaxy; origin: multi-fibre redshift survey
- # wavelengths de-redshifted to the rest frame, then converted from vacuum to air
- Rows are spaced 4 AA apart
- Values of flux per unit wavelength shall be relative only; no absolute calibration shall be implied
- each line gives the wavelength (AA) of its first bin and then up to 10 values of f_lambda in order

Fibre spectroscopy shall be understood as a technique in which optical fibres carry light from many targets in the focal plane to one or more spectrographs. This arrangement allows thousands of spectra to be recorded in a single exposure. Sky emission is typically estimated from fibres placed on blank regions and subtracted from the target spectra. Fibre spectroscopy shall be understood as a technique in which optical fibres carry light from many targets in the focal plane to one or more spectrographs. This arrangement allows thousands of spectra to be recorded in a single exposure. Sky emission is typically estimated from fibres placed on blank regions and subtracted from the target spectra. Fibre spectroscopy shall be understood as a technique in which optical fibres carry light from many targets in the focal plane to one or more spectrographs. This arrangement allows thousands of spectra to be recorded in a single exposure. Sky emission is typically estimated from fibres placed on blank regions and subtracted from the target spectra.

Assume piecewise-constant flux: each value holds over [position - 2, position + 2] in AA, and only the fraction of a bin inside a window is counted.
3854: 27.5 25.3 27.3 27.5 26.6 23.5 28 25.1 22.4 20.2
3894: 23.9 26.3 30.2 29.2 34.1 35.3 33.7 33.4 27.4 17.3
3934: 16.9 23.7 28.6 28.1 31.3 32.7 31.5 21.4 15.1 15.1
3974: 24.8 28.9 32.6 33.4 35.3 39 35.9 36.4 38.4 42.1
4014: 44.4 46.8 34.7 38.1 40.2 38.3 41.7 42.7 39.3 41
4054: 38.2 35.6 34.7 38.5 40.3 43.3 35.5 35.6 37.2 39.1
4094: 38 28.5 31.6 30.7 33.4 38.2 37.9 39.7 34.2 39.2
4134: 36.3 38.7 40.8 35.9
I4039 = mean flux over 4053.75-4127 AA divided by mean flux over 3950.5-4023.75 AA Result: 1.11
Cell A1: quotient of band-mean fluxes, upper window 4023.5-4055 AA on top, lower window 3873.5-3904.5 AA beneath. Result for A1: 1.59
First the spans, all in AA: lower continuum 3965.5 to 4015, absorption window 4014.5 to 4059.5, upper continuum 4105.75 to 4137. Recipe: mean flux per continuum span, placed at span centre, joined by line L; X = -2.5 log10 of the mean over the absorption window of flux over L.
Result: -0.17 mag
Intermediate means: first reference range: 32.7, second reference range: 36.6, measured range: 39.9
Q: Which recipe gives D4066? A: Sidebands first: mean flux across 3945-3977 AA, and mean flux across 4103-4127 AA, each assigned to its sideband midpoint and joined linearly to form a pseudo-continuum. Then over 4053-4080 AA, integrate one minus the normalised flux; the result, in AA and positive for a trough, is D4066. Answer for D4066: -4.8 AA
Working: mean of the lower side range 25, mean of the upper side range 35.6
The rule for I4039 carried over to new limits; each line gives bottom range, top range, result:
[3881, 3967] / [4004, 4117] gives 1.42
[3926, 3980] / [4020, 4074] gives 1.60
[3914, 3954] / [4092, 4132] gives 1.28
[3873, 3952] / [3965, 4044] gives 1.31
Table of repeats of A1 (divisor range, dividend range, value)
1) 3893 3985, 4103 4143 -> 1.35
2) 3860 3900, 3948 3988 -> 1.06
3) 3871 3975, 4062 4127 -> 1.39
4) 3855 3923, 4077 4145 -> 1.31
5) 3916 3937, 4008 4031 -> 1.60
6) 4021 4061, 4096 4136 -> 0.90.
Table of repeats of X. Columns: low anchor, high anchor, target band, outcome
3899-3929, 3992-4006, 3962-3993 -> 0.33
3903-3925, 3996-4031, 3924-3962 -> 0.31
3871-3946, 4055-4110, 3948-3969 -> 0.13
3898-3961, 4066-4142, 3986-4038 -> -0.20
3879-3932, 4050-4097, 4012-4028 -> -0.19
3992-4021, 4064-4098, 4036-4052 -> -0.06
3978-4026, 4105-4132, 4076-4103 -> 0.05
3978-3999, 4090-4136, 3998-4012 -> -0.11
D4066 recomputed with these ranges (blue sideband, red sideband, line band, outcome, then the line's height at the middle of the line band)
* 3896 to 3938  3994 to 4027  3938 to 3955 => 1.4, 31.8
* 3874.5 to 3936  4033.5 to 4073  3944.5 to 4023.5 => 2.8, 33.4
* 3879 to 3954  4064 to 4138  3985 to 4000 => -2.4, 31.1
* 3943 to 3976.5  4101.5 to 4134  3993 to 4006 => -4.3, 27.9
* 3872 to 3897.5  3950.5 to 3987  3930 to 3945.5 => 1.6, 25.4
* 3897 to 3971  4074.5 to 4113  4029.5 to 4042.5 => -3.5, 32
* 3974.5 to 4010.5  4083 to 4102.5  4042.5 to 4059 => -1.9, 35.1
